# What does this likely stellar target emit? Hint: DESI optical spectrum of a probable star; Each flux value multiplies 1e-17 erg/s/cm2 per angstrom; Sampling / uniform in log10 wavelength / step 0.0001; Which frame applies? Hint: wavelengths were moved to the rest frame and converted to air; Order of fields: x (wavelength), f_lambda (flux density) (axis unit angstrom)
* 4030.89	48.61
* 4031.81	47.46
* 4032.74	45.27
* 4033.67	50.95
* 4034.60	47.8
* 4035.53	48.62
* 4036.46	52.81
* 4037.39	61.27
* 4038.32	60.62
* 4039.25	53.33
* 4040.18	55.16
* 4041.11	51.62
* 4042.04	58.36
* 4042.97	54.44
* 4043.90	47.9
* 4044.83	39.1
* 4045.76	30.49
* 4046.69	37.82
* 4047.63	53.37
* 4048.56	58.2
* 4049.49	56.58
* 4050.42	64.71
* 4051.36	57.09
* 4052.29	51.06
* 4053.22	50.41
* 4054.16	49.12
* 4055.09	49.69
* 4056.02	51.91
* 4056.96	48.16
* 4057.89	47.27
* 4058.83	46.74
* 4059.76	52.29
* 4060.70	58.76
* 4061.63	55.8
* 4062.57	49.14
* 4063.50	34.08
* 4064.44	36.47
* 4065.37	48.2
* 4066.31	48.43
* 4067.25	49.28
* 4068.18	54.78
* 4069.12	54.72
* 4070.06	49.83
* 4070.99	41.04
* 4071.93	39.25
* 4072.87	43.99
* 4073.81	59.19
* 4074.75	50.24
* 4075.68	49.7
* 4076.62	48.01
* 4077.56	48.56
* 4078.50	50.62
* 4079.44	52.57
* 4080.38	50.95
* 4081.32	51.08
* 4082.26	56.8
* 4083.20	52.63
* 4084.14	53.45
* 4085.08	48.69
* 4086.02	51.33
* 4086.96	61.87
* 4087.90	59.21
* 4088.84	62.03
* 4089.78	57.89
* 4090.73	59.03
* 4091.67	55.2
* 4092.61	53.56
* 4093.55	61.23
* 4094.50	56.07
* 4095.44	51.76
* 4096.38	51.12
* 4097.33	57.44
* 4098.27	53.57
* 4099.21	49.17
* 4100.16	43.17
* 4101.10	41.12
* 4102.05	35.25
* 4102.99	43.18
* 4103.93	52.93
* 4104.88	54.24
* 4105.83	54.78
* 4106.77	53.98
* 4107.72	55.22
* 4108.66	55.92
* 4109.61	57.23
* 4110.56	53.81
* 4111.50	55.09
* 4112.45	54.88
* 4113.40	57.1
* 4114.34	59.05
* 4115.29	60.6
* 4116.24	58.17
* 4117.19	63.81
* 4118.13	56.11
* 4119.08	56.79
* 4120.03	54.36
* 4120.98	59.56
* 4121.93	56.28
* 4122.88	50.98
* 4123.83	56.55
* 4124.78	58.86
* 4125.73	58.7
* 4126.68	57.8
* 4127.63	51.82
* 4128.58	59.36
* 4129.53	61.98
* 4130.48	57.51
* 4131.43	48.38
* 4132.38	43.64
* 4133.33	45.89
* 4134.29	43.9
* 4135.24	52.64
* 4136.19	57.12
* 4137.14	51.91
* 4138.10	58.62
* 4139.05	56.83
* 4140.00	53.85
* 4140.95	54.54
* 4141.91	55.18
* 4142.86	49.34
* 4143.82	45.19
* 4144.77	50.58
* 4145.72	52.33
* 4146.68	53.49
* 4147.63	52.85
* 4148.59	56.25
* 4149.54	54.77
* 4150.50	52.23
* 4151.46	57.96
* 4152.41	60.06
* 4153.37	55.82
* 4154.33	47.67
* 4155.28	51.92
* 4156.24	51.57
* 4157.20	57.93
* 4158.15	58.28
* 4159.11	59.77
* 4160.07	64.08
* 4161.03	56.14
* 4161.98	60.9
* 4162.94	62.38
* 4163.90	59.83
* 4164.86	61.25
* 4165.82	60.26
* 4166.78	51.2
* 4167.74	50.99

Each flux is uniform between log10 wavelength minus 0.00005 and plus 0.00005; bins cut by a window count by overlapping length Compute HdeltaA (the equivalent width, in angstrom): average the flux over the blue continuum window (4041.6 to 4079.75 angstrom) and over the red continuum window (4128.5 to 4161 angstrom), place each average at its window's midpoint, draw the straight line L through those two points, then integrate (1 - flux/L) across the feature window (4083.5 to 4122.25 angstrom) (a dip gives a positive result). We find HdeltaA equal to -2.1 angstrom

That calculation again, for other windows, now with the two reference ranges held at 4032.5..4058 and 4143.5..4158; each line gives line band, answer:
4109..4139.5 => -1.42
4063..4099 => 0.29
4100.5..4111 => 0.40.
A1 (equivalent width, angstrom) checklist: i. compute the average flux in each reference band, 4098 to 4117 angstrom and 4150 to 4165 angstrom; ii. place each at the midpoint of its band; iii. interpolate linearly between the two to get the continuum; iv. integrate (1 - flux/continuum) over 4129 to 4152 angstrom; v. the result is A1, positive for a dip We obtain 1.2 angstrom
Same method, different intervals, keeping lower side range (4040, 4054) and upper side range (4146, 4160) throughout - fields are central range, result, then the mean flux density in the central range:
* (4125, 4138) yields 0.23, 53.4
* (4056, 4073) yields 1.25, 47.9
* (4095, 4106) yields 0.89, 48.8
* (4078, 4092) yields -0.63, 54.9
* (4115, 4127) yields -0.80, 57.5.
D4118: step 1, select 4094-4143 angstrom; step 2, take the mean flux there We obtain 53.8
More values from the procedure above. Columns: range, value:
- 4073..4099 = 54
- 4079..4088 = 53.7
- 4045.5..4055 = 51.3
